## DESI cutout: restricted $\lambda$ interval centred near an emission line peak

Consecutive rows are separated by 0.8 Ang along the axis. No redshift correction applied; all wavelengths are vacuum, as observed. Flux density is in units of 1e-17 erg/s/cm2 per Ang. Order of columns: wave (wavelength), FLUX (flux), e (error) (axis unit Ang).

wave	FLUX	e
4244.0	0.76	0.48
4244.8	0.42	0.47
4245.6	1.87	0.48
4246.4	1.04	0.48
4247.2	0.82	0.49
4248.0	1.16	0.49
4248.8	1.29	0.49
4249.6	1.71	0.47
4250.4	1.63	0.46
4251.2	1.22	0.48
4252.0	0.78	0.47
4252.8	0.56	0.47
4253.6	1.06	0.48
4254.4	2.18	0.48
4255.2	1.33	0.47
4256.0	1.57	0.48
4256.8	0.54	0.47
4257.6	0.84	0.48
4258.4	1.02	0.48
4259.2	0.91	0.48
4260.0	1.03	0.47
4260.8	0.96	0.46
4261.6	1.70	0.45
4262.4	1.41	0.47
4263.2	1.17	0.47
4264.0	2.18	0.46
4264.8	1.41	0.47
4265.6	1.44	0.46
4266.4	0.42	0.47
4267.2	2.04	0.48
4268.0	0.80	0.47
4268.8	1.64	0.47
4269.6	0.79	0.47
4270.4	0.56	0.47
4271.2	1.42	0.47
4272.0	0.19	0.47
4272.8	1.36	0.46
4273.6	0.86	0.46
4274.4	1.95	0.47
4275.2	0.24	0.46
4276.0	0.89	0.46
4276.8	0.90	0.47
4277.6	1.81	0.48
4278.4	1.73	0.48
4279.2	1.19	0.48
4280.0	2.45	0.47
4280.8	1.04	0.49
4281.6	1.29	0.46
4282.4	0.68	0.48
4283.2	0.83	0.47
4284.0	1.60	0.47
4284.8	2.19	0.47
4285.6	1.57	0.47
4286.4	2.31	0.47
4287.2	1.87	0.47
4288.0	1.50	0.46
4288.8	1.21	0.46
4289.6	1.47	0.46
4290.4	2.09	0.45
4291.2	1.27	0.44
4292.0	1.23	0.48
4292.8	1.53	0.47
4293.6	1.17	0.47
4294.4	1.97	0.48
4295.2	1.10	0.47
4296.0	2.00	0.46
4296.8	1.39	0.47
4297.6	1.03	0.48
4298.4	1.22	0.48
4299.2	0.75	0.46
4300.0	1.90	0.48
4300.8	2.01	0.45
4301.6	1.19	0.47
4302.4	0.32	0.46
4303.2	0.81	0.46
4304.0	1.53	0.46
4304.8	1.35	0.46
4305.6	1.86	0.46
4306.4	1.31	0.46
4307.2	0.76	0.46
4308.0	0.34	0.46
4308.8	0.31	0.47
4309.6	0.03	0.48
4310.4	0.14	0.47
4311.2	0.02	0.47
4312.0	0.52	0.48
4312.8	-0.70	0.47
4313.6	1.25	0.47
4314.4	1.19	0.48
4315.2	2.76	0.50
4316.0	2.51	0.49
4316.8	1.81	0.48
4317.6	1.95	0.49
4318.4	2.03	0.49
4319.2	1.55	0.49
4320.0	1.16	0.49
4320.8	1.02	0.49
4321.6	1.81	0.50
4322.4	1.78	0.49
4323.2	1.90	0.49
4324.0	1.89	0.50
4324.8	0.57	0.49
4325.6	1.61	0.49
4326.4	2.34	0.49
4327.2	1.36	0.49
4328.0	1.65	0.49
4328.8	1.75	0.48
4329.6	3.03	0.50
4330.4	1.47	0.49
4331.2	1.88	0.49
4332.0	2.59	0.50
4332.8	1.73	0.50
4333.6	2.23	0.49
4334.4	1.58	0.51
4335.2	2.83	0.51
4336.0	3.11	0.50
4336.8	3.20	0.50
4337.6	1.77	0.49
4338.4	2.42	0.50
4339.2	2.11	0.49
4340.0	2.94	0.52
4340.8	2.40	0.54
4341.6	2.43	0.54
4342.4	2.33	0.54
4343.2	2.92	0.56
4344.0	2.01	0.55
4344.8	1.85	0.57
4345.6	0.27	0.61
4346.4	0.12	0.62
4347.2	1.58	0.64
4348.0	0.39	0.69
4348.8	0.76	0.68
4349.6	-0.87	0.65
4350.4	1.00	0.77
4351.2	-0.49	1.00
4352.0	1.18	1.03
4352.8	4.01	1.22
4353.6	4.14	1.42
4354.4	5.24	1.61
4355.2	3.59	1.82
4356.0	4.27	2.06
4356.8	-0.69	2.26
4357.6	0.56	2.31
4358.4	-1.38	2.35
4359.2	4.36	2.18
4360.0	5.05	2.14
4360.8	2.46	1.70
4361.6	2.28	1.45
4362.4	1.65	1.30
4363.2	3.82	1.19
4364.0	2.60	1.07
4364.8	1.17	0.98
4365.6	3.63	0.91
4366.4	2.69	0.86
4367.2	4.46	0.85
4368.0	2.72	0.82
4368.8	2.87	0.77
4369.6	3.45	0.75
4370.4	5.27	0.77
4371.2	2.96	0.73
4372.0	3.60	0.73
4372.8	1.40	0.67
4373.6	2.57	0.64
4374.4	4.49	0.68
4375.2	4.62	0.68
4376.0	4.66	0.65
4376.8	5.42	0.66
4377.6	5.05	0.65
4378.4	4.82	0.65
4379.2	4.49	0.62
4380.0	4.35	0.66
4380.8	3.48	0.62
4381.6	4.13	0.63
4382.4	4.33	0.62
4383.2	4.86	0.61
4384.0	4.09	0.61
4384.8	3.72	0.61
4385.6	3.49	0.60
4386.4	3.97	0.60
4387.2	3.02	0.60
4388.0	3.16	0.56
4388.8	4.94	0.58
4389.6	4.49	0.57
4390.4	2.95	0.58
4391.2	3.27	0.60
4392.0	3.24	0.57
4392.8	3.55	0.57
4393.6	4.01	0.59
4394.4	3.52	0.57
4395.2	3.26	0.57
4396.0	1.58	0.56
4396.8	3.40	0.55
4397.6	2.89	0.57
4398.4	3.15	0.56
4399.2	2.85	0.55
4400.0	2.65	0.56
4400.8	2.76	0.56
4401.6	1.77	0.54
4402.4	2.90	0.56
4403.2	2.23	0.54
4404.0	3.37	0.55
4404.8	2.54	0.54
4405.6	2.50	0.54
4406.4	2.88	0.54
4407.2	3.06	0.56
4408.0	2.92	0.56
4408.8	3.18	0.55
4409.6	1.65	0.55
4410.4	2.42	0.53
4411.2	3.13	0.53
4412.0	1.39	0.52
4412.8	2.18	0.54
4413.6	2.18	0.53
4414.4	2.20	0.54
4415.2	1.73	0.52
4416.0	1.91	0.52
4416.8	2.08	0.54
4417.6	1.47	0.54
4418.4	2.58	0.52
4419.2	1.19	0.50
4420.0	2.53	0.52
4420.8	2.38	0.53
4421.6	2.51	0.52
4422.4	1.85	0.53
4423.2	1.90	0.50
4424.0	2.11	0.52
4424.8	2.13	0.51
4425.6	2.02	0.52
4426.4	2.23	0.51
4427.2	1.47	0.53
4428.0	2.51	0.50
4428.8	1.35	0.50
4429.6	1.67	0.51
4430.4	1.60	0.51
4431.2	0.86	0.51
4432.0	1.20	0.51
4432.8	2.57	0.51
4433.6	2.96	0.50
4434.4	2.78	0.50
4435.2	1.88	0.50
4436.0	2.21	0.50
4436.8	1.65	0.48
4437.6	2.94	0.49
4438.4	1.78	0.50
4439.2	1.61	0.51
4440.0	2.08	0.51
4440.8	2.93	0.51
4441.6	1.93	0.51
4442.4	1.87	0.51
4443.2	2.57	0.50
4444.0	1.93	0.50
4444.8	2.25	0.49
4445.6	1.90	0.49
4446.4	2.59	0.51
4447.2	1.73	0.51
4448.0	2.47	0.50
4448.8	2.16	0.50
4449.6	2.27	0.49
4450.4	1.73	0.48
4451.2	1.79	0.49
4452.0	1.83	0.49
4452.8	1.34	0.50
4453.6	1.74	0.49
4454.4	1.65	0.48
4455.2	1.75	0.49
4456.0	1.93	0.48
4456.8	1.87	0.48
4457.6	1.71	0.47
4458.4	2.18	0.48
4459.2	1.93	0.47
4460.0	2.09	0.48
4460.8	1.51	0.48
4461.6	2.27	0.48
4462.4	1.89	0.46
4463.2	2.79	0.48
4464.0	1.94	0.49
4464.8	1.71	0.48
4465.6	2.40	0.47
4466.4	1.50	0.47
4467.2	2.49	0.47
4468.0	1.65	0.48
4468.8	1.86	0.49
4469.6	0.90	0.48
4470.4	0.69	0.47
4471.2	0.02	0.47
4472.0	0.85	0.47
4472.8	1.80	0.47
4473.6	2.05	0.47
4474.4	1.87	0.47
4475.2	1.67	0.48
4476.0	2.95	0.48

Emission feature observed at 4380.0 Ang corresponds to Lyman alpha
